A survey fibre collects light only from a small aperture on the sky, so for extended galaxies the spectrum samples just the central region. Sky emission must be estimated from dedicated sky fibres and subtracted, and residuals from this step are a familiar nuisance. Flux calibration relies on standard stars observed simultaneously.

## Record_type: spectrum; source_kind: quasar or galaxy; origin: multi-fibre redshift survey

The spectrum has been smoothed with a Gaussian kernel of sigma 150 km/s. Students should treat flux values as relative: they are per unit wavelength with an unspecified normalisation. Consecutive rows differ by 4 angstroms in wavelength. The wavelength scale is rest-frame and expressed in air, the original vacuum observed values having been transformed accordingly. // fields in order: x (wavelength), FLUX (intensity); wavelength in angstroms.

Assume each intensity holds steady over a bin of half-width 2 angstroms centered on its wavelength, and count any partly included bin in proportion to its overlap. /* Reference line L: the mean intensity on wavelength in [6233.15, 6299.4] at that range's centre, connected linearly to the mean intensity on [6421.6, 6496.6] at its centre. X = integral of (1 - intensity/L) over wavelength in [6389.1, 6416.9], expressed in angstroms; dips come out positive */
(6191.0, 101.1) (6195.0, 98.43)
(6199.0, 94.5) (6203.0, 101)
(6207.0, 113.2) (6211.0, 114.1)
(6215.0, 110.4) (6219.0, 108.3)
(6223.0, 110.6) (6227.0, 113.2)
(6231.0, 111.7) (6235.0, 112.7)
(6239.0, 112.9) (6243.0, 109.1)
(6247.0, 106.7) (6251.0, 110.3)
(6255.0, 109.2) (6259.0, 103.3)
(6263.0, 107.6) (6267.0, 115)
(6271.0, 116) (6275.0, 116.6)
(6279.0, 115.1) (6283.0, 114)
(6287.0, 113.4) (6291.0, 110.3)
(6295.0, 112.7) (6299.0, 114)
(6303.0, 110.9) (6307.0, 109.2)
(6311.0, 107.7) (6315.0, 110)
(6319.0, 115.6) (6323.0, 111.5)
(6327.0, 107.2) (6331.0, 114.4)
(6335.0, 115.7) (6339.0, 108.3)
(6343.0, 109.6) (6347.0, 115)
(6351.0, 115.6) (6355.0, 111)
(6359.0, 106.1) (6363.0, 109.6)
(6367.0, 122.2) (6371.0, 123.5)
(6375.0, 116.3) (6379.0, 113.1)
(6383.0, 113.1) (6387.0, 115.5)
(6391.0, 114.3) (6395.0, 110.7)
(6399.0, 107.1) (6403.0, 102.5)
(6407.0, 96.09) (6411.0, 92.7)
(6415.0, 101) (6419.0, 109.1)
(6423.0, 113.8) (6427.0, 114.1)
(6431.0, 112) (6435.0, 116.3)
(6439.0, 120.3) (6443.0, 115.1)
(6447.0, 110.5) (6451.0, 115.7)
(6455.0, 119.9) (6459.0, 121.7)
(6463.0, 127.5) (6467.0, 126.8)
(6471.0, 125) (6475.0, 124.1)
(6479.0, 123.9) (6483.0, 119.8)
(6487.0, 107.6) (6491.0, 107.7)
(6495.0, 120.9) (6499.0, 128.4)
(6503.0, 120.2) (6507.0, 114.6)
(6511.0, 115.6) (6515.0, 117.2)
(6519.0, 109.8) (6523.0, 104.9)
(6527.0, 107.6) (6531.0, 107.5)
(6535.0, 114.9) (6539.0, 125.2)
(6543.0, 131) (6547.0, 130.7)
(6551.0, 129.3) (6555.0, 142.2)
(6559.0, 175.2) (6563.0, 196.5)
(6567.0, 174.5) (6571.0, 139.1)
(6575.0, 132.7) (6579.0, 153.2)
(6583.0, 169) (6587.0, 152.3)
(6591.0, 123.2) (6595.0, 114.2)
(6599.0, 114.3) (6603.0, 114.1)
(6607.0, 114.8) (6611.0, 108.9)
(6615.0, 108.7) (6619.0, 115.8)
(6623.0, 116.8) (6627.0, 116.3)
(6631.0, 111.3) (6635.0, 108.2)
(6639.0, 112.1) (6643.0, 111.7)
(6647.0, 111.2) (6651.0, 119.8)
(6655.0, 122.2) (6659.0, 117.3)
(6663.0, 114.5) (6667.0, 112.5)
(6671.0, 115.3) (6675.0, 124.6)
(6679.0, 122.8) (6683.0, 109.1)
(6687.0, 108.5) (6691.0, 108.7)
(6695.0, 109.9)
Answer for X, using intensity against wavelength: 3.0 angstroms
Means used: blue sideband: 112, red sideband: 118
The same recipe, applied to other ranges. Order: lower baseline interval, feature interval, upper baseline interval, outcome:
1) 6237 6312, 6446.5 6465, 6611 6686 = -1.1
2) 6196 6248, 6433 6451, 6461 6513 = 0.4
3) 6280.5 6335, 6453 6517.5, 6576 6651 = -1.6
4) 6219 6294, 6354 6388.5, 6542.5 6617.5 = 1.8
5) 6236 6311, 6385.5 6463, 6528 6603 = 8.9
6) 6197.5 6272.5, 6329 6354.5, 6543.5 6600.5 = 1.7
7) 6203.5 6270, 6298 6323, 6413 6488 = 0.4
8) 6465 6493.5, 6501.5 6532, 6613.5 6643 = 1.4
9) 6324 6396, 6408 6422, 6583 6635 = 1.6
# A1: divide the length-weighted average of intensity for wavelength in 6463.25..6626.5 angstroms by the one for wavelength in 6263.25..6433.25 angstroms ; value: 1.14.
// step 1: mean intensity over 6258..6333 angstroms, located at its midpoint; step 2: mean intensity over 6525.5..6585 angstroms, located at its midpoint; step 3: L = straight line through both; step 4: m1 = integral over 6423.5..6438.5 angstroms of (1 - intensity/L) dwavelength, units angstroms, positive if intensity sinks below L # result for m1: 1.5 angstroms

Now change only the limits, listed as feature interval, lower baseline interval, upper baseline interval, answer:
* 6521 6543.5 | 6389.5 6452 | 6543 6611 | 3.0 angstroms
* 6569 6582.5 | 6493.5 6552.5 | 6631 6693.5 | -3.2 angstroms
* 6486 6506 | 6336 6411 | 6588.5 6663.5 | -0.8 angstroms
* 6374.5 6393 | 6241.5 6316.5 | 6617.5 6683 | -0.3 angstroms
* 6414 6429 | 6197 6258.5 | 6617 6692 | 0.2 angstroms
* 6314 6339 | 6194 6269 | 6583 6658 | -0.3 angstroms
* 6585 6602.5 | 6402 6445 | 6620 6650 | -2.0 angstroms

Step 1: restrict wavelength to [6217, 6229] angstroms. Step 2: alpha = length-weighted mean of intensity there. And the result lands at 111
